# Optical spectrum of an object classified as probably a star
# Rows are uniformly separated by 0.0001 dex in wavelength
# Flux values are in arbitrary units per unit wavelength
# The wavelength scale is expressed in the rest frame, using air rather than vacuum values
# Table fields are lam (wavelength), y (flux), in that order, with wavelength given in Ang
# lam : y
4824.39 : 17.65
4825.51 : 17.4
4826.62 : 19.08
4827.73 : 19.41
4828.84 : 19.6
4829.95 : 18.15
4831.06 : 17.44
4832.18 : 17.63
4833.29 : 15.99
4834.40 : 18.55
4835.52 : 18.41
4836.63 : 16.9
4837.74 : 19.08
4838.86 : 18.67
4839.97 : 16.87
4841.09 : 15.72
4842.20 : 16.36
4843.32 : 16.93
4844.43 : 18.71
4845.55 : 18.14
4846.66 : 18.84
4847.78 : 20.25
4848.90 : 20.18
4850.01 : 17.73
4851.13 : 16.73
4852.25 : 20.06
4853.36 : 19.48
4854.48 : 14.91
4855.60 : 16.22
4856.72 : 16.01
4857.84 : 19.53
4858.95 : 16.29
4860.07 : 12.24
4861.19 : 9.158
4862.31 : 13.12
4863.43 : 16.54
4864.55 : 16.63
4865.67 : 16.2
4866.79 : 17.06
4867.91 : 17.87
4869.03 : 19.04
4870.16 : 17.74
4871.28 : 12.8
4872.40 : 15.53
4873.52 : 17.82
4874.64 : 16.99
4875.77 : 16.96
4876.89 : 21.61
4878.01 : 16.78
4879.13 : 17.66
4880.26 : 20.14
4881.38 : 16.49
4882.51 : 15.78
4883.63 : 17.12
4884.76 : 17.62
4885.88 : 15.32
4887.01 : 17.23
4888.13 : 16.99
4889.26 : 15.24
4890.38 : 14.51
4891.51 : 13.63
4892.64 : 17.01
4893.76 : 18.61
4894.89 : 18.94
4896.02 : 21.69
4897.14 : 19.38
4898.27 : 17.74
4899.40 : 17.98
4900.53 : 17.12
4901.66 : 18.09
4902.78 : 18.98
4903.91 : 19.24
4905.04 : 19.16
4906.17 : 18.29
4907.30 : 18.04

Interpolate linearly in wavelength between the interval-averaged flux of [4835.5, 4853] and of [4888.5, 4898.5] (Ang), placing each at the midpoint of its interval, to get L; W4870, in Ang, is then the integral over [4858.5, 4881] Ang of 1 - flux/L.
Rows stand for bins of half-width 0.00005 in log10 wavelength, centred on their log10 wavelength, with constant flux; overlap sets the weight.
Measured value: 1.7 Ang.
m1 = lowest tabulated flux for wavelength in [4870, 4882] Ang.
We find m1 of 12.8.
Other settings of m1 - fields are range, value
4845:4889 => 9.158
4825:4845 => 15.72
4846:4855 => 14.91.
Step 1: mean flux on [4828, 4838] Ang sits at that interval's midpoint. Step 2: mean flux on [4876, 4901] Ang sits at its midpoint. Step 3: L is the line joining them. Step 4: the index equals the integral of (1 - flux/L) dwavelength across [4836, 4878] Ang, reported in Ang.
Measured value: 1.7 Ang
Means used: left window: 18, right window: 17.5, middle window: 17.1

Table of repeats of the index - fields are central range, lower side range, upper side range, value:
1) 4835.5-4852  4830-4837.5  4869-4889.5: -0.48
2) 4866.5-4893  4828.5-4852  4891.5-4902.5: 1.91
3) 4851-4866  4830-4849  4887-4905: 1.61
